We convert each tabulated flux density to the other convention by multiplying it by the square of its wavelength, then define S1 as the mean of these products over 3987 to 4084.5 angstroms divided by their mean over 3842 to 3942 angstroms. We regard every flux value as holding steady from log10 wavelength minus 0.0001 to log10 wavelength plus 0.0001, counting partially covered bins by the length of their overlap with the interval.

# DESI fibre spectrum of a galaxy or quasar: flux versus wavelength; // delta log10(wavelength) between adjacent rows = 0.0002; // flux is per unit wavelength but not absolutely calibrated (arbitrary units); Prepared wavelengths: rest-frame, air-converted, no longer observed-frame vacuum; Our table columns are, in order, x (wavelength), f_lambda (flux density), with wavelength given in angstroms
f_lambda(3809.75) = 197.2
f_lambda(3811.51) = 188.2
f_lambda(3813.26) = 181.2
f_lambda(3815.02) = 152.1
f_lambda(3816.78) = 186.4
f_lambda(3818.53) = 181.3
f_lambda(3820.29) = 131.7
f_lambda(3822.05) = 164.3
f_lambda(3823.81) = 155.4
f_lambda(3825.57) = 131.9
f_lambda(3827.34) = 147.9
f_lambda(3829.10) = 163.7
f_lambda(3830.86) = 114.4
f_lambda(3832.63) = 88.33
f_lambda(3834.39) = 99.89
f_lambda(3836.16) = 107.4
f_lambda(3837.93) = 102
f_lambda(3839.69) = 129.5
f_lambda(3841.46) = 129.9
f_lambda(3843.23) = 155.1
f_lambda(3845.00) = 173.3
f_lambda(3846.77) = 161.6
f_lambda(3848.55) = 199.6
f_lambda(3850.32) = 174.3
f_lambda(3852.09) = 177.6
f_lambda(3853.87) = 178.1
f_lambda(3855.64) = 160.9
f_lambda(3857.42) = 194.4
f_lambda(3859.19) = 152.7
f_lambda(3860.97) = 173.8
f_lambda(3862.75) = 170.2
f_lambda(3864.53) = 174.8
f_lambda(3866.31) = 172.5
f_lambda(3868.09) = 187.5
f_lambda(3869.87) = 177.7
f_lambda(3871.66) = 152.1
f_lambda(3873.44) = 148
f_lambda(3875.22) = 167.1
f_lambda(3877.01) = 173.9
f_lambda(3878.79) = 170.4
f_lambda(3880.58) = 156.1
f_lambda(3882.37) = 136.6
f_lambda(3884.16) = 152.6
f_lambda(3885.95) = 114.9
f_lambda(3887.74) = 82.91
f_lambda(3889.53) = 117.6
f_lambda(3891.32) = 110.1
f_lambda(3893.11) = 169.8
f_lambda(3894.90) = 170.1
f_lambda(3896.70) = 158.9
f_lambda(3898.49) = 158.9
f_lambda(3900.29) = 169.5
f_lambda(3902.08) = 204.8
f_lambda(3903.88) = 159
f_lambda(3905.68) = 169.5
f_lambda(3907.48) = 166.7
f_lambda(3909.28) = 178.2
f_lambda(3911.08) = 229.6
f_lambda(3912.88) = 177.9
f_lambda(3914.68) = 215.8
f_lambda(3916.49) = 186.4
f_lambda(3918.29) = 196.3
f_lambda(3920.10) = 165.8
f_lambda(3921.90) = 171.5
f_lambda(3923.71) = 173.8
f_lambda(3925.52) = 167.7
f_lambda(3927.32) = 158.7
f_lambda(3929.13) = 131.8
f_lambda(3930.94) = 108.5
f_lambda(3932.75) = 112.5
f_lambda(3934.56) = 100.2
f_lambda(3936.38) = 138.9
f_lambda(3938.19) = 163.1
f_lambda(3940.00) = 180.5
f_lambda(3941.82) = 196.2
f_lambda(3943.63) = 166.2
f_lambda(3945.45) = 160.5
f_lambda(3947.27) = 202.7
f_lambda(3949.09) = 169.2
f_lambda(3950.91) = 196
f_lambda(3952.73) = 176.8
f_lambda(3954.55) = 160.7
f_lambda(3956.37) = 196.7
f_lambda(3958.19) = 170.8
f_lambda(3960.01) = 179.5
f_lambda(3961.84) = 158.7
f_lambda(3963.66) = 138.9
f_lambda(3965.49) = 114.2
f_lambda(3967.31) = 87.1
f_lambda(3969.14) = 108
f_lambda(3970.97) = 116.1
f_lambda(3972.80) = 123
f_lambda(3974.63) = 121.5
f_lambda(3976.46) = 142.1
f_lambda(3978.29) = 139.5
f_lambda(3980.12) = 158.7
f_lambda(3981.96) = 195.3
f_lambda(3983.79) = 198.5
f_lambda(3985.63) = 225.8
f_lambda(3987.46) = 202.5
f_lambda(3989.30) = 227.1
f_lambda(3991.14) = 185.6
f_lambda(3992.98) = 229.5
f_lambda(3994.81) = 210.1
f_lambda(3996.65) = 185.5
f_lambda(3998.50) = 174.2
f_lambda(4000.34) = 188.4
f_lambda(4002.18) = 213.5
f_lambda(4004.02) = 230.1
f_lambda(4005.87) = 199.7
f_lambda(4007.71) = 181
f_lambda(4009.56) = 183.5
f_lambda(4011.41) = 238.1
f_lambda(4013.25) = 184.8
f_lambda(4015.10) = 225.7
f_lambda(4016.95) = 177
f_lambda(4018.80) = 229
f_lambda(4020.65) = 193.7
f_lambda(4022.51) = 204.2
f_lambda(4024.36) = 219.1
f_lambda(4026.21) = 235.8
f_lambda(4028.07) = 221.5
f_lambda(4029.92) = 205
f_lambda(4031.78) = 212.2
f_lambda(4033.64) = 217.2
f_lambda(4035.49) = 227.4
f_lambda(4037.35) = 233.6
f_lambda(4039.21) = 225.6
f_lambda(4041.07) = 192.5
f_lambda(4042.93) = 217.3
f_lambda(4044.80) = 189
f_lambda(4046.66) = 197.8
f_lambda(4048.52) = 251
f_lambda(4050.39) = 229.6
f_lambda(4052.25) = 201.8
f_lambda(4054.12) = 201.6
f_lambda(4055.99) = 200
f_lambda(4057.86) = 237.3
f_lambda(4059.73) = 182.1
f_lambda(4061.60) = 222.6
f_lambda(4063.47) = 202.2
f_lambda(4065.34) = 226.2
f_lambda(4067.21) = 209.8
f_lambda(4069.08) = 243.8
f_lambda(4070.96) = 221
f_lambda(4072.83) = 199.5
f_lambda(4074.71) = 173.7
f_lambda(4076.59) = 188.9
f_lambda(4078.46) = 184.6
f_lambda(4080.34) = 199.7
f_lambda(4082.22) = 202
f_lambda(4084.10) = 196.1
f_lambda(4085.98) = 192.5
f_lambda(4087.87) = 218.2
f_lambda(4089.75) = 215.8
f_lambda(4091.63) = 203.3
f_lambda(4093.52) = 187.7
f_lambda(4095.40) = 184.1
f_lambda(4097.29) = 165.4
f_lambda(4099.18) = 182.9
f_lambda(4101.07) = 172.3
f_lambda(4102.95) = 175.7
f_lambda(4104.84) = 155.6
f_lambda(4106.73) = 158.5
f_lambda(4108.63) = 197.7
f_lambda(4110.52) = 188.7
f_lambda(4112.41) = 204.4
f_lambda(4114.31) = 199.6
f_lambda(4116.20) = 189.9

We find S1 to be 1.4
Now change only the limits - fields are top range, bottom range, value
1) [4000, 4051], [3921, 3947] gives 1.45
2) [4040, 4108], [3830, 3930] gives 1.38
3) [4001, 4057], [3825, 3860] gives 1.58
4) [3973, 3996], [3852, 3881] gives 1.15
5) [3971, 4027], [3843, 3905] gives 1.27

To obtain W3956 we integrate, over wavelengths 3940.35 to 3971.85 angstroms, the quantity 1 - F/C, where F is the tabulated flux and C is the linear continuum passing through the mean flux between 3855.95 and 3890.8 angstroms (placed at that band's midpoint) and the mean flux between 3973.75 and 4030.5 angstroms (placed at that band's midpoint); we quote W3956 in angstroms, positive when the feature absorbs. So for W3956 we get 4.0 angstroms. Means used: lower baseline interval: 156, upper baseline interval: 198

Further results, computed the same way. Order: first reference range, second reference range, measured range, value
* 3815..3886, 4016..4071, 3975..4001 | 1.1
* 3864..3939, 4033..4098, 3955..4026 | 1.9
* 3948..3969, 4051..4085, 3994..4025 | -3.8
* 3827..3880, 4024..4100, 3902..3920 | -1.7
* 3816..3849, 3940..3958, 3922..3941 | 3.2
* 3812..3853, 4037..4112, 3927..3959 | 2.2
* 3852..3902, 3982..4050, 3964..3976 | 4.9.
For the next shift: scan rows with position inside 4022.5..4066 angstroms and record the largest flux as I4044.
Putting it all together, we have 251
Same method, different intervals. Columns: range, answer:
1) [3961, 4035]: 238.1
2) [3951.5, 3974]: 196.7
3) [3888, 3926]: 229.6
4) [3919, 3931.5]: 173.8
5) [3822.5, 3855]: 199.6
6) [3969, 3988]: 225.8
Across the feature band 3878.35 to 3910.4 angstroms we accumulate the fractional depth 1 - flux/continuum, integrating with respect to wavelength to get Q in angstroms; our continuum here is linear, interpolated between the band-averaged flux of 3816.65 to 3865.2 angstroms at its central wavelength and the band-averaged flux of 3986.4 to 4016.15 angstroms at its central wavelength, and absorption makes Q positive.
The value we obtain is 3.17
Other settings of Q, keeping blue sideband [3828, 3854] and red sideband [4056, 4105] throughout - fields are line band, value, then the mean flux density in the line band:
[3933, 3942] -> 0.87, 149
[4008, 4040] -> -4.77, 213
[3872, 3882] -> -0.66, 161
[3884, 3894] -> 2.04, 123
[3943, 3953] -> -0.68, 179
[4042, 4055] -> -1.47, 213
